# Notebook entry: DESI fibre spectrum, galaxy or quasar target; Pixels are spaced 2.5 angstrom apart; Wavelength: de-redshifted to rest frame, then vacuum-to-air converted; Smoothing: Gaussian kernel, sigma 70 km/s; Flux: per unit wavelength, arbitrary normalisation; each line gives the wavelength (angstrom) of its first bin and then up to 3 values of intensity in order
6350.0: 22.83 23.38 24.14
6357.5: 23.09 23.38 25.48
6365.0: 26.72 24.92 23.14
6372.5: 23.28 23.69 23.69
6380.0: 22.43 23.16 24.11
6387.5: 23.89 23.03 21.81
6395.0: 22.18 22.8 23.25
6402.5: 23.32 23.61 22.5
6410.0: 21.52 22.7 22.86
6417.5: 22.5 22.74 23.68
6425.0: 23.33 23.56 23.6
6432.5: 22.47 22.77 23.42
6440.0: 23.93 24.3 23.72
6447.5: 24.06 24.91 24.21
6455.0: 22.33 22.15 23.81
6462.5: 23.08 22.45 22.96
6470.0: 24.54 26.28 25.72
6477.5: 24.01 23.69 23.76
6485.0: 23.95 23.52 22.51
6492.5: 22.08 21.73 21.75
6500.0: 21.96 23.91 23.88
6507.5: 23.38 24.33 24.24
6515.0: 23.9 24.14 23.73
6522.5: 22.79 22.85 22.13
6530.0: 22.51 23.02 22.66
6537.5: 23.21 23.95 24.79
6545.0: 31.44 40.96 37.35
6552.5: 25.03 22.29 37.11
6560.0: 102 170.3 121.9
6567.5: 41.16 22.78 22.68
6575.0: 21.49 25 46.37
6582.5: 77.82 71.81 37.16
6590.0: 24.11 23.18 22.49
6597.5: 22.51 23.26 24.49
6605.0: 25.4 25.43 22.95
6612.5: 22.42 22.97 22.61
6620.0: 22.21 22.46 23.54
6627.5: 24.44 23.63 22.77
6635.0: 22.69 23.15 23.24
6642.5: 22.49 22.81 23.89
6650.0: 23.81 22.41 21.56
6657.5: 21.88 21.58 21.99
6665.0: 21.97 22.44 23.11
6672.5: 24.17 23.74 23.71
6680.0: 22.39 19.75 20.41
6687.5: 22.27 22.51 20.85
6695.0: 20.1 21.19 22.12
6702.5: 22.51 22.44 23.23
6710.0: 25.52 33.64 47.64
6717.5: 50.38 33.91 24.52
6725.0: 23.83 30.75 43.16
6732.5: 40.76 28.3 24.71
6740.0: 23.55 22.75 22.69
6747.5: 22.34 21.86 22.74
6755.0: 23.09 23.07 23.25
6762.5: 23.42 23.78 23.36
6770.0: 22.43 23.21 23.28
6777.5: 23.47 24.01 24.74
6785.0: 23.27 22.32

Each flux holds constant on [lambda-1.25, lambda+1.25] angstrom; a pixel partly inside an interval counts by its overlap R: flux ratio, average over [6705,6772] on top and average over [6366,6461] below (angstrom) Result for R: 1.2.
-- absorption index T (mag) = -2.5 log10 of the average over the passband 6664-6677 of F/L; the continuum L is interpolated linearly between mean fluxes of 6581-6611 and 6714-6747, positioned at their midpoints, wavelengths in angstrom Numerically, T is 0.37 mag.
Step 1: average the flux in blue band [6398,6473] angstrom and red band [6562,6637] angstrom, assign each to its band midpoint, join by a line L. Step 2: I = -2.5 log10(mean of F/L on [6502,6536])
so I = 0.25 mag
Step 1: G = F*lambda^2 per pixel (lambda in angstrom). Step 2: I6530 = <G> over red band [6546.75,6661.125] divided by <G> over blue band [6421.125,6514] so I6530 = 1.53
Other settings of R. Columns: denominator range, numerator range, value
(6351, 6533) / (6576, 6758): 1.14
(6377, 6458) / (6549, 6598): 2.12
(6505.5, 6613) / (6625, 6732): 0.70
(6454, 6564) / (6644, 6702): 0.74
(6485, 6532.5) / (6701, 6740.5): 1.35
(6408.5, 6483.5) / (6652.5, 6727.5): 1.07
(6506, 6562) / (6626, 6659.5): 0.73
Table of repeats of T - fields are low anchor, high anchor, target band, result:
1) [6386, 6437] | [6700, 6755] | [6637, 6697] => 0.233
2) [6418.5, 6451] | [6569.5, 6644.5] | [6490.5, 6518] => 0.097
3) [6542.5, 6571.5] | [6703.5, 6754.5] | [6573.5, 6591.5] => 0.236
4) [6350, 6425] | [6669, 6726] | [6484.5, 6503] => 0.075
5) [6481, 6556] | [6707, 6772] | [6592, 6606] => 0.101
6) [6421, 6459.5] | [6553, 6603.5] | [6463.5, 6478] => 0.186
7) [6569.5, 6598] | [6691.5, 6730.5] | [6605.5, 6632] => 0.398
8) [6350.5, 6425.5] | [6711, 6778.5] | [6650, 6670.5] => 0.202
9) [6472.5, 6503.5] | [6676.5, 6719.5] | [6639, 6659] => 0.121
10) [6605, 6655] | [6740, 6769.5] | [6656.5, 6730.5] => -0.121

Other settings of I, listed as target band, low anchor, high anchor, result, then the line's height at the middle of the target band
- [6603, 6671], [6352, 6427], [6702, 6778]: 0.14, 26.1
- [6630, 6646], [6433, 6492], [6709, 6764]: 0.18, 27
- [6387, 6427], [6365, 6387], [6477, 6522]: 0.04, 23.6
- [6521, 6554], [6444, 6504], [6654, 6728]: -0.10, 24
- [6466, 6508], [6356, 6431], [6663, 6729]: 0.03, 24.1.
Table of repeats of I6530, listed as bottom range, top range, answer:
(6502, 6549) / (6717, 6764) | 1.18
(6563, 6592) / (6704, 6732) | 0.70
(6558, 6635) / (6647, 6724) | 0.66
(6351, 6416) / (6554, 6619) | 1.92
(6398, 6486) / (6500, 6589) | 1.69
